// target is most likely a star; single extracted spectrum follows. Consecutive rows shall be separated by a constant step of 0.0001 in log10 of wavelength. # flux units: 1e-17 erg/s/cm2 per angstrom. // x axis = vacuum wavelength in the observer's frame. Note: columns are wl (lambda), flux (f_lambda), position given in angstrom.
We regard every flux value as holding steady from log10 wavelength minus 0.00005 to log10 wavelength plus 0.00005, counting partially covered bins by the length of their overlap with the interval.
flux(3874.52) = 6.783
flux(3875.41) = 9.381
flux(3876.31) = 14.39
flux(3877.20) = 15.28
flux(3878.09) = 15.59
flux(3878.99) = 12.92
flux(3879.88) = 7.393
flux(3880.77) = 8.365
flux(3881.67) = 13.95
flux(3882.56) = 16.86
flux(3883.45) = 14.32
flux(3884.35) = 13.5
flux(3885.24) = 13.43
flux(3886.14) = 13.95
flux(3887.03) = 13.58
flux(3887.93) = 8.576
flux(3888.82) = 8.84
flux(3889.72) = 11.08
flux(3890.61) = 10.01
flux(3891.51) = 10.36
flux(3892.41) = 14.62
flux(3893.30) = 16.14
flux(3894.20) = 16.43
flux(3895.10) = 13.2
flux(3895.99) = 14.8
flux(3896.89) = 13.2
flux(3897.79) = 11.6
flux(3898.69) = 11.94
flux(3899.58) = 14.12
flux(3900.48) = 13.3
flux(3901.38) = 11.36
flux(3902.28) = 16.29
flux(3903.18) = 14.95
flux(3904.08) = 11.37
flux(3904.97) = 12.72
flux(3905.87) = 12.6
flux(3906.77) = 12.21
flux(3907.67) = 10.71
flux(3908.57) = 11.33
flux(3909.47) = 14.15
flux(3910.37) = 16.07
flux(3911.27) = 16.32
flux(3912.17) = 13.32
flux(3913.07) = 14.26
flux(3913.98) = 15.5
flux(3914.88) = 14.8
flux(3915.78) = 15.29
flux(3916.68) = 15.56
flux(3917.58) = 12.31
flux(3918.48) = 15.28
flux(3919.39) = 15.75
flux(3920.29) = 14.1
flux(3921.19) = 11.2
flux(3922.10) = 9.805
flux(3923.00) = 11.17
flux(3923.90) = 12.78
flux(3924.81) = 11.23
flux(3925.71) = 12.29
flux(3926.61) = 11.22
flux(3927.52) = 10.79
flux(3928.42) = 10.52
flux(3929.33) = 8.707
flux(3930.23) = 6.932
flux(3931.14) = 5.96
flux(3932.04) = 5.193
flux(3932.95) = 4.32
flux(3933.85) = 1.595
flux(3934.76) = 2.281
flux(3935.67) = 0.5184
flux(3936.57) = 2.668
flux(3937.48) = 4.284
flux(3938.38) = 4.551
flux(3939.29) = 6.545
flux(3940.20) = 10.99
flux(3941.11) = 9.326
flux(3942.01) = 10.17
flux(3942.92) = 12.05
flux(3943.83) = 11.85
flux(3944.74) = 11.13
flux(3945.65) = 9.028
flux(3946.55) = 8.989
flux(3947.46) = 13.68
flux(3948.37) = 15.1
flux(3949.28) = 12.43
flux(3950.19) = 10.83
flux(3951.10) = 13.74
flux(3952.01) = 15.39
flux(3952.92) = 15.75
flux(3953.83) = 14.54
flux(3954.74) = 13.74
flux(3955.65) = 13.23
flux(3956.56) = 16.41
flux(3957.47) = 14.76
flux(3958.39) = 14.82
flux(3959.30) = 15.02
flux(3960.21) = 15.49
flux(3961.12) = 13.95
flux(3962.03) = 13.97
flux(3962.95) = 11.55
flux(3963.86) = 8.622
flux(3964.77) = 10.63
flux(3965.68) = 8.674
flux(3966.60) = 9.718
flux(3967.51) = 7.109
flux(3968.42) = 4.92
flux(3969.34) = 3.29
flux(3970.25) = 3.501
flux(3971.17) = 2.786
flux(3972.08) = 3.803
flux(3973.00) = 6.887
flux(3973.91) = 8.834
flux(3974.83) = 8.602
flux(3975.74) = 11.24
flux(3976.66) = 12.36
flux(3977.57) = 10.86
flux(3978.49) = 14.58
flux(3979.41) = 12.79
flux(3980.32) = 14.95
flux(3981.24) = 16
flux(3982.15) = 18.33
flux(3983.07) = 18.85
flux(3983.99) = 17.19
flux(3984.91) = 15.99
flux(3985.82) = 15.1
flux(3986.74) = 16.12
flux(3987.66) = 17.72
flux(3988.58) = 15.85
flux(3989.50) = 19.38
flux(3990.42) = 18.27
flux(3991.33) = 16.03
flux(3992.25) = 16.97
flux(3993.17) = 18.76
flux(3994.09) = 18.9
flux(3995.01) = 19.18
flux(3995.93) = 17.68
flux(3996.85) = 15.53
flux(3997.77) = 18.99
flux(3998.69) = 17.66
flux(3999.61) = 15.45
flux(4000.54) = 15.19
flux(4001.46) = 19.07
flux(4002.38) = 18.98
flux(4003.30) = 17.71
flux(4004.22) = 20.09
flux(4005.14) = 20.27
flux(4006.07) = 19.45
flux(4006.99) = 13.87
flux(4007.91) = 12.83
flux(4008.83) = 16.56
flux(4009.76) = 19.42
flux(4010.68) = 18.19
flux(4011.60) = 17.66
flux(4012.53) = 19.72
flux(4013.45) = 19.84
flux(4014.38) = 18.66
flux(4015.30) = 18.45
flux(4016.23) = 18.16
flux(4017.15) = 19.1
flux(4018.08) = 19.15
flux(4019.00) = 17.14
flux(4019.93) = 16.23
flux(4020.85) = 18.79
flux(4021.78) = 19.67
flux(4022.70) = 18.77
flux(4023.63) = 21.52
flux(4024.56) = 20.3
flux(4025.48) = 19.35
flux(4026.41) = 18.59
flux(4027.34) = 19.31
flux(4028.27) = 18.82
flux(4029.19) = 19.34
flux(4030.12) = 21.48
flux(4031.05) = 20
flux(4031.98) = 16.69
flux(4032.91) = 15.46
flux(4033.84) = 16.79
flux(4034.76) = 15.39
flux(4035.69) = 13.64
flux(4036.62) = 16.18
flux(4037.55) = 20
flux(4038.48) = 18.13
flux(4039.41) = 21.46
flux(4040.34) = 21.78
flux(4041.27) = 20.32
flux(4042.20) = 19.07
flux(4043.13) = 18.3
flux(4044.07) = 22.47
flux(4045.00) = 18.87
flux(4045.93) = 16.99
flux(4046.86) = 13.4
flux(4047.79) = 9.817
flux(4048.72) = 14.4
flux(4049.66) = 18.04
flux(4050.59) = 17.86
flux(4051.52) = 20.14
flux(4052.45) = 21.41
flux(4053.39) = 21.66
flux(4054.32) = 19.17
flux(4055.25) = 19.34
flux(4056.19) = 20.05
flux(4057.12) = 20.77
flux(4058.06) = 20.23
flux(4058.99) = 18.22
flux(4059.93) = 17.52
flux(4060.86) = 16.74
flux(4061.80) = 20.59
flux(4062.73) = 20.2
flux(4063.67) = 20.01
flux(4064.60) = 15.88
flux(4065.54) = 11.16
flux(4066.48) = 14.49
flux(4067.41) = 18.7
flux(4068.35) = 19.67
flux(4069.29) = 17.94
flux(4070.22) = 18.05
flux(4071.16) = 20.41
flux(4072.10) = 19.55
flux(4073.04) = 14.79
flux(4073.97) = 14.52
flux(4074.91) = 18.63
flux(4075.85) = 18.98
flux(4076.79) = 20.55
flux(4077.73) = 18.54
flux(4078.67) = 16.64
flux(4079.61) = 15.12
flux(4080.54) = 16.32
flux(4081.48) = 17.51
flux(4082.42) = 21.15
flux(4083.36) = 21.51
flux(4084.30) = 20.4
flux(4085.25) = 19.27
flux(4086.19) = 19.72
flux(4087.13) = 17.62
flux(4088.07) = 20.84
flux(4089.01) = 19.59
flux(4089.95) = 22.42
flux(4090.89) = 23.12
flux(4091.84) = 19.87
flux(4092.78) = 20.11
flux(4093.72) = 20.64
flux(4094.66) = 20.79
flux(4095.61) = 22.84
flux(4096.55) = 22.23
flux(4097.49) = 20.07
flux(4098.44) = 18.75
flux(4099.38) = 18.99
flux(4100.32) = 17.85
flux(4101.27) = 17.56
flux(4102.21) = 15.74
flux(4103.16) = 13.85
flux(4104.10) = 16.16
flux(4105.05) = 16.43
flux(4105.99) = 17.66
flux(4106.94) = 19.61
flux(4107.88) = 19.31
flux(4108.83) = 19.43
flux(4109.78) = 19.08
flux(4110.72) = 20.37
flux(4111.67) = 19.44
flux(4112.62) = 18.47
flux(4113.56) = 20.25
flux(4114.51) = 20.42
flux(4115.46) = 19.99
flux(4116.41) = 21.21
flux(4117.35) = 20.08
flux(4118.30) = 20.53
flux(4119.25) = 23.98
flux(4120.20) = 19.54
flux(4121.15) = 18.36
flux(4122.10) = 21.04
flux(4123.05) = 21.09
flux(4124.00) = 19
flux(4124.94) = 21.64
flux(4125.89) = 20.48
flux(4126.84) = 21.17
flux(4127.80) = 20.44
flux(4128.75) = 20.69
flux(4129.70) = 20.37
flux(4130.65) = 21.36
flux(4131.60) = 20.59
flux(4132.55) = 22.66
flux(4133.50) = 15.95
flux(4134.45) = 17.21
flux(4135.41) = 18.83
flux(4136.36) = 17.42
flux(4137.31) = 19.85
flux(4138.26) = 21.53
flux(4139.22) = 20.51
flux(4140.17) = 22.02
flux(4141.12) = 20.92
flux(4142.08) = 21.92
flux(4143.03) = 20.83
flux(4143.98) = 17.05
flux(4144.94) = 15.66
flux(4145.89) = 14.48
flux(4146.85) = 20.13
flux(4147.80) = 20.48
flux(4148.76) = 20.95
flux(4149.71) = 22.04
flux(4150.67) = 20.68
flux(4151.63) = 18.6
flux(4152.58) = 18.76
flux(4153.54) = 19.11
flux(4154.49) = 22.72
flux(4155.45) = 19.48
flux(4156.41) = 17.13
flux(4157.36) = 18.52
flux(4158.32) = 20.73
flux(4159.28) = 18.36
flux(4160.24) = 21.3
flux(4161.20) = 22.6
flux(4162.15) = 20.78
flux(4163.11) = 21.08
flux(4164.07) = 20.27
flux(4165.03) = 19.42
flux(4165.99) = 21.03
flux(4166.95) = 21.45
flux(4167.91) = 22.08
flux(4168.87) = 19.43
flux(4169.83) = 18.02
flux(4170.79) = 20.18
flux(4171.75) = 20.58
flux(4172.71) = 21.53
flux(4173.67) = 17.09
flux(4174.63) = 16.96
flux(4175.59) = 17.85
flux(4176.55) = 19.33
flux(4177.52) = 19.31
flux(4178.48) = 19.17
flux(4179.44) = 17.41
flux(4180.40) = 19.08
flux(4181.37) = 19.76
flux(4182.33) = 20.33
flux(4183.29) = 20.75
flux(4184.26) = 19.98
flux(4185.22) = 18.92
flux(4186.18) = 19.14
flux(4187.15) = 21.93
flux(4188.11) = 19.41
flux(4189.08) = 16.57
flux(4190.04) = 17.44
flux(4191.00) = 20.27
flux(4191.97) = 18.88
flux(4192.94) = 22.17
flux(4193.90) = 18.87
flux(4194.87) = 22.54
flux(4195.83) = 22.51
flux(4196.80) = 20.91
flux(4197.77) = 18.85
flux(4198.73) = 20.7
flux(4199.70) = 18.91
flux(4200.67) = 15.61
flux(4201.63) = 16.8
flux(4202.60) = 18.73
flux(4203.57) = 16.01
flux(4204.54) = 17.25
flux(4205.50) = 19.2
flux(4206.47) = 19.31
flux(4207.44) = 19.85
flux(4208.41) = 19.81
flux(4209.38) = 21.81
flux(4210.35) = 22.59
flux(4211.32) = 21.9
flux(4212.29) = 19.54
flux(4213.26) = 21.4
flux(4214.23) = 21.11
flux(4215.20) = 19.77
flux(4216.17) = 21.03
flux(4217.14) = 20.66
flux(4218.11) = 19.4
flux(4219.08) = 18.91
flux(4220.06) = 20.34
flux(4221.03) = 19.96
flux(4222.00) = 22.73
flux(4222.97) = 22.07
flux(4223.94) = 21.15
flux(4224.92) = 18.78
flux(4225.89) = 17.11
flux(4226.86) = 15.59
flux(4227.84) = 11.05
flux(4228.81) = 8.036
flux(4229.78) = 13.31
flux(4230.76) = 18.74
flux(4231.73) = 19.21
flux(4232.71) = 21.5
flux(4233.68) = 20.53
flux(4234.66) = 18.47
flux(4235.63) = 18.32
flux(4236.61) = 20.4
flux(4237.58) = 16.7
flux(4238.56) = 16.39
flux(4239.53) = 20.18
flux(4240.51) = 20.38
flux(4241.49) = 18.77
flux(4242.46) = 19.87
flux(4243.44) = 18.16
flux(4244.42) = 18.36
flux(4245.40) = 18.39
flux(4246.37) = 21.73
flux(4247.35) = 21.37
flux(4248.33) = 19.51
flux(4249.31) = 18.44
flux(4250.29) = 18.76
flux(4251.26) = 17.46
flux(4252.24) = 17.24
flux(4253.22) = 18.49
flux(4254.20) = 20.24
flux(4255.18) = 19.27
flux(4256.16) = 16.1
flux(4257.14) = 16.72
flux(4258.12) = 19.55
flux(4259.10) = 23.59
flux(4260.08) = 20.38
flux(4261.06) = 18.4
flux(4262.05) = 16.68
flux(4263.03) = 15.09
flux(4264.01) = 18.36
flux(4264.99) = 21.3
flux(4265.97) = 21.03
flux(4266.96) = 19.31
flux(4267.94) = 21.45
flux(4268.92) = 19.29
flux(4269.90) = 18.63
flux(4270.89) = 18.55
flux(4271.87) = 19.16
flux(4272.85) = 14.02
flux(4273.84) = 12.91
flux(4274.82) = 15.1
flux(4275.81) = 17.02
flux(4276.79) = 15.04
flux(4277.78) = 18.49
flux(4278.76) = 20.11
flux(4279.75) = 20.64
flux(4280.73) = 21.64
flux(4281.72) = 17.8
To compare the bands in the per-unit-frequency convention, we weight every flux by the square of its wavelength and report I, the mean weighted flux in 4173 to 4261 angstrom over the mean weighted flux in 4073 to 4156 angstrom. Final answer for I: 1.03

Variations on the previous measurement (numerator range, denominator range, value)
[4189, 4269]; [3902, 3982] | 2.00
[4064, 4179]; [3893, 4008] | 1.66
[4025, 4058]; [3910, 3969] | 1.75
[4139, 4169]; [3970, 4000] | 1.50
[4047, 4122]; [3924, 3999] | 1.70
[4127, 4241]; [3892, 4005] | 1.73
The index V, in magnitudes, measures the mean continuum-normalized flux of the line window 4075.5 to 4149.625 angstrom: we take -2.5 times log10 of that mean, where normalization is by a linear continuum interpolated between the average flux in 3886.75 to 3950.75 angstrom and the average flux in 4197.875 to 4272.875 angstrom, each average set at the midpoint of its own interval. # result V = -0.223 mag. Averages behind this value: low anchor 11.2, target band 19.6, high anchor 18.9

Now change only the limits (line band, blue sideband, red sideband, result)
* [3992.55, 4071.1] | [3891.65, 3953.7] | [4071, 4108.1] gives -0.124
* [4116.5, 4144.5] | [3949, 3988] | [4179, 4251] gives -0.204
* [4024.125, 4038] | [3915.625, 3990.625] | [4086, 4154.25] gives -0.191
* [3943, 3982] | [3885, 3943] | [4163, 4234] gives 0.109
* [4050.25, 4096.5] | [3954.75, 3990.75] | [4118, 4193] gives -0.158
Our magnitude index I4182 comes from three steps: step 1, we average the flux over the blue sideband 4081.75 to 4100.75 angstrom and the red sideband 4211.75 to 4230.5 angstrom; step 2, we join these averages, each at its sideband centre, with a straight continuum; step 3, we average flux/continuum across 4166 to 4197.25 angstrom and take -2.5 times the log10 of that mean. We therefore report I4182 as -0.03 mag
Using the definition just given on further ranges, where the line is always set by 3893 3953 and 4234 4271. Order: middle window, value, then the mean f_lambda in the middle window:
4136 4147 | -0.178 mag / 19.4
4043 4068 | -0.240 mag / 18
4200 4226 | -0.097 mag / 19.8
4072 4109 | -0.230 mag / 18.9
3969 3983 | 0.231 mag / 10.2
